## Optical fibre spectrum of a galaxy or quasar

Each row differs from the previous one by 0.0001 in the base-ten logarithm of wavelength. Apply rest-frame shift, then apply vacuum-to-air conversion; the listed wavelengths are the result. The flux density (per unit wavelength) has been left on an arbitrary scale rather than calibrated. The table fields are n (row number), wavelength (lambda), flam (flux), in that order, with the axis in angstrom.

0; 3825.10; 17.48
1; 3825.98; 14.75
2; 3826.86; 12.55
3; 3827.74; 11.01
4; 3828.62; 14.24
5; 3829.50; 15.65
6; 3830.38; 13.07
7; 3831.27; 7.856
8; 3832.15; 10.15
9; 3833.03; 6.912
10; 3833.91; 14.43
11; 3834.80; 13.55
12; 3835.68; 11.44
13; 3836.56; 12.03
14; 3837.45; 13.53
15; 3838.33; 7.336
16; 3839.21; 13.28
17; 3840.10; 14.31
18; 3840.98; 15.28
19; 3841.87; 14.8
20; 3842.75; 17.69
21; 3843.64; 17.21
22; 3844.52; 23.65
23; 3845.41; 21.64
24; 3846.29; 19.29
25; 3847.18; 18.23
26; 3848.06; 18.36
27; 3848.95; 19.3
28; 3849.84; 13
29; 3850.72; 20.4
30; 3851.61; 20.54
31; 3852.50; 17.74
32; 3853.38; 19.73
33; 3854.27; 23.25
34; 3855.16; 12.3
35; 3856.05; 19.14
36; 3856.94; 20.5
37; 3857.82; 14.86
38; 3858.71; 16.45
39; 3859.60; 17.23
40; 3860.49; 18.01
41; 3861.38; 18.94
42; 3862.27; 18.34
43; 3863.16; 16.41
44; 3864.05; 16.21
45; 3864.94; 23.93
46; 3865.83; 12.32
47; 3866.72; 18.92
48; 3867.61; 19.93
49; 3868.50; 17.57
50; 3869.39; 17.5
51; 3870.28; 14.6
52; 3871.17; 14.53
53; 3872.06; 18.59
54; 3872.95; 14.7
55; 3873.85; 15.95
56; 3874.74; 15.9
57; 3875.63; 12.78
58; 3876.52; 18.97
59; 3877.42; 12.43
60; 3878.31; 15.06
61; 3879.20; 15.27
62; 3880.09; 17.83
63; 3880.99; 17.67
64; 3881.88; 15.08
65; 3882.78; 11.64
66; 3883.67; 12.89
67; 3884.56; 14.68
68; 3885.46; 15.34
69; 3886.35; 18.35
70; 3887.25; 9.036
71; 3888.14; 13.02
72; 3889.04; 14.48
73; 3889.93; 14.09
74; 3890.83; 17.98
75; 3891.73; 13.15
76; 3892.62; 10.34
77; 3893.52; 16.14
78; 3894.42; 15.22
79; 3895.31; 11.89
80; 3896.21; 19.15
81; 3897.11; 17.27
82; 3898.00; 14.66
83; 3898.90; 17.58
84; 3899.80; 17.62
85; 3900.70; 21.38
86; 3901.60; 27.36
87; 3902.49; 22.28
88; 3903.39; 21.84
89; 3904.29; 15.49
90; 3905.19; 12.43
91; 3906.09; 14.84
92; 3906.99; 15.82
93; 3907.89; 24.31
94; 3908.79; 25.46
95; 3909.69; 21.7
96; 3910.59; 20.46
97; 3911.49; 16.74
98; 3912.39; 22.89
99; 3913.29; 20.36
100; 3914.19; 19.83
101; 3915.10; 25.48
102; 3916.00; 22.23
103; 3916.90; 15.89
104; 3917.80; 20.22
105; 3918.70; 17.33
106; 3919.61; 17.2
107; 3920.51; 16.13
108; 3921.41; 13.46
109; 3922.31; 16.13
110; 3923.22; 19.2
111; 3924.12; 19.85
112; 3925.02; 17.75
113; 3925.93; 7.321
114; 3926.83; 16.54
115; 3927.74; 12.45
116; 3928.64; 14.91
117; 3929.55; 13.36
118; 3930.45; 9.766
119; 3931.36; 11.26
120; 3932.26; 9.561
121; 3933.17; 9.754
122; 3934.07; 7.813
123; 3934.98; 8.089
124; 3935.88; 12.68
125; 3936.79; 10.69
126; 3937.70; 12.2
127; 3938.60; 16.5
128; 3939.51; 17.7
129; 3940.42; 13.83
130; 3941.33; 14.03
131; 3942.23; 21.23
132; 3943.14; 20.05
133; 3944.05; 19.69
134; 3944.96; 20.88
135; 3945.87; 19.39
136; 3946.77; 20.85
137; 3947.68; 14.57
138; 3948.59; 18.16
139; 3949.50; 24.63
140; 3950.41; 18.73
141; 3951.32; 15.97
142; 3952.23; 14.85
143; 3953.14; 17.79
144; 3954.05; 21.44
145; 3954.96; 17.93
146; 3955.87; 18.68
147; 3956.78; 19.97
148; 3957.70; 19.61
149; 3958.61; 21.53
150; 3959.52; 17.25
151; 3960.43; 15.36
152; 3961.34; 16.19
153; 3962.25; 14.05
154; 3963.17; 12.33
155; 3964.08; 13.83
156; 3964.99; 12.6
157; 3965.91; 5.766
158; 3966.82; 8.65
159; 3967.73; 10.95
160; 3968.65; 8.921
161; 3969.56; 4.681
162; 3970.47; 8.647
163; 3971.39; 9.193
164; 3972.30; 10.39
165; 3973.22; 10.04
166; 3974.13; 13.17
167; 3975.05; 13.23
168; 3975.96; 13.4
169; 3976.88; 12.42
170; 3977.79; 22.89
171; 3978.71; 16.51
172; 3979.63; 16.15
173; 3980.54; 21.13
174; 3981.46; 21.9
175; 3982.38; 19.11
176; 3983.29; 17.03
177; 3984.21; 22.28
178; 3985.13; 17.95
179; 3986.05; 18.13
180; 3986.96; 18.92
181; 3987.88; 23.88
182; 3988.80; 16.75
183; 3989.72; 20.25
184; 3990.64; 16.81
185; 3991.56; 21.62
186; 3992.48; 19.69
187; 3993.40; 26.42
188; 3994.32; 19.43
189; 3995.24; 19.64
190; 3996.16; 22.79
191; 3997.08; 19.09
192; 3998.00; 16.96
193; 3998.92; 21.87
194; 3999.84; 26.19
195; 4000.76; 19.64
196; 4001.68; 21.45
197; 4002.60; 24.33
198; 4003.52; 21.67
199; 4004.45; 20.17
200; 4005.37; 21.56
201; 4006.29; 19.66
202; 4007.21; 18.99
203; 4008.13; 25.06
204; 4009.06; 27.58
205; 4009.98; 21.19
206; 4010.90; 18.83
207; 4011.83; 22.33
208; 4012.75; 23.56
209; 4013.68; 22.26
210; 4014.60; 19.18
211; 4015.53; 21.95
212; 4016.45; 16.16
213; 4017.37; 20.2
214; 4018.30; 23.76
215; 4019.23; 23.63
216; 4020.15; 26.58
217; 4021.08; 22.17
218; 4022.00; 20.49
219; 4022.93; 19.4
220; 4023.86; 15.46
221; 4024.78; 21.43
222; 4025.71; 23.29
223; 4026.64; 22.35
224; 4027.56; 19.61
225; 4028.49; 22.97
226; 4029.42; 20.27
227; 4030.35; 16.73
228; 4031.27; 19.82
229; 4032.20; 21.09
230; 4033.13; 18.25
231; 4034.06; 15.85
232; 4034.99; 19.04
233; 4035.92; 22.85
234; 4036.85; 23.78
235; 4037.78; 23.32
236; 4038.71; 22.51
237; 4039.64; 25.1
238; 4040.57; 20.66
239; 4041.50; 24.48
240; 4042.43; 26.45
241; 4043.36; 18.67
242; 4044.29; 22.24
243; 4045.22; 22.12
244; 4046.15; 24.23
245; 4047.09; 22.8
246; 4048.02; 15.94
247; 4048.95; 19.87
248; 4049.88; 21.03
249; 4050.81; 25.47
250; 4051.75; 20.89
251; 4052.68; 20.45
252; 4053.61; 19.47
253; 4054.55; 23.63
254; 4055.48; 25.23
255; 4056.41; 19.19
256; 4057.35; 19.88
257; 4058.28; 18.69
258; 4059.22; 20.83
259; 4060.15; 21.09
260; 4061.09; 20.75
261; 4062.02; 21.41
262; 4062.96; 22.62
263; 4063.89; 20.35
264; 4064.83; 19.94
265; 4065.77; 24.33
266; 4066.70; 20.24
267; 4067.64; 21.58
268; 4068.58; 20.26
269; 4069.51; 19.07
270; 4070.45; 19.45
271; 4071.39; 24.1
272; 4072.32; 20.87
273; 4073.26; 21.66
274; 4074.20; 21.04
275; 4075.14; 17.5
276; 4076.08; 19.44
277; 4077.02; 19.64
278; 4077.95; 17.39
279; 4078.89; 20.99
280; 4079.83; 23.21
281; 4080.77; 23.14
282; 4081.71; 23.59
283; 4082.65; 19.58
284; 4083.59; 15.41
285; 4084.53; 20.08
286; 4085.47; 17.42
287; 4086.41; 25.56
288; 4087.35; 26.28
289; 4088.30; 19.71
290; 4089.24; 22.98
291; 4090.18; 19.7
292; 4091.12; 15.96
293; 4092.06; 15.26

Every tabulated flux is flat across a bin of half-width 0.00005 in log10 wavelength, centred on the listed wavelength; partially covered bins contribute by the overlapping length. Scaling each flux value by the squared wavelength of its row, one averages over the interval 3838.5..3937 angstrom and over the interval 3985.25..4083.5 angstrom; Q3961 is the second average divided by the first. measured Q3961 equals 1.37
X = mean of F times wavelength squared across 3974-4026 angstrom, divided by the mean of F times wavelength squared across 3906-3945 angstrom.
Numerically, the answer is 1.29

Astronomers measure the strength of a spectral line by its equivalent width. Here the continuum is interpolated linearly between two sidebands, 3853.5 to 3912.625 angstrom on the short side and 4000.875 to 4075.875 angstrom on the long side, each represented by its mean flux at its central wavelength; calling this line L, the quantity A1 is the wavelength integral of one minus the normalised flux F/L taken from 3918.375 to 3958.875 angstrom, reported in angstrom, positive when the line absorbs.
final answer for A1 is 5.51 angstrom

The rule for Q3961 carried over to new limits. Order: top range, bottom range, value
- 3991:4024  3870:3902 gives 1.46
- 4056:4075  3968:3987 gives 1.45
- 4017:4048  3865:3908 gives 1.43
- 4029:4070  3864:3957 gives 1.37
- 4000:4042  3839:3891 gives 1.38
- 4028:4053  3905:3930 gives 1.27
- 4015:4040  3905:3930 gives 1.24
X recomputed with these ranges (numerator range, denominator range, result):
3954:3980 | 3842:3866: 0.80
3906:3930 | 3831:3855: 1.19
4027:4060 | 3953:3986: 1.46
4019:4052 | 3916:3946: 1.50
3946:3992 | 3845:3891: 1.02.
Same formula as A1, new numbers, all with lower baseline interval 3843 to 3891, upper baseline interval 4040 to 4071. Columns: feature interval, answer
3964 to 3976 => 5.77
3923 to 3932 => 2.11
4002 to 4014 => -1.11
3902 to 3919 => -1.81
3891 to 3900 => 1.14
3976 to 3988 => 0.51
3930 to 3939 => 3.74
